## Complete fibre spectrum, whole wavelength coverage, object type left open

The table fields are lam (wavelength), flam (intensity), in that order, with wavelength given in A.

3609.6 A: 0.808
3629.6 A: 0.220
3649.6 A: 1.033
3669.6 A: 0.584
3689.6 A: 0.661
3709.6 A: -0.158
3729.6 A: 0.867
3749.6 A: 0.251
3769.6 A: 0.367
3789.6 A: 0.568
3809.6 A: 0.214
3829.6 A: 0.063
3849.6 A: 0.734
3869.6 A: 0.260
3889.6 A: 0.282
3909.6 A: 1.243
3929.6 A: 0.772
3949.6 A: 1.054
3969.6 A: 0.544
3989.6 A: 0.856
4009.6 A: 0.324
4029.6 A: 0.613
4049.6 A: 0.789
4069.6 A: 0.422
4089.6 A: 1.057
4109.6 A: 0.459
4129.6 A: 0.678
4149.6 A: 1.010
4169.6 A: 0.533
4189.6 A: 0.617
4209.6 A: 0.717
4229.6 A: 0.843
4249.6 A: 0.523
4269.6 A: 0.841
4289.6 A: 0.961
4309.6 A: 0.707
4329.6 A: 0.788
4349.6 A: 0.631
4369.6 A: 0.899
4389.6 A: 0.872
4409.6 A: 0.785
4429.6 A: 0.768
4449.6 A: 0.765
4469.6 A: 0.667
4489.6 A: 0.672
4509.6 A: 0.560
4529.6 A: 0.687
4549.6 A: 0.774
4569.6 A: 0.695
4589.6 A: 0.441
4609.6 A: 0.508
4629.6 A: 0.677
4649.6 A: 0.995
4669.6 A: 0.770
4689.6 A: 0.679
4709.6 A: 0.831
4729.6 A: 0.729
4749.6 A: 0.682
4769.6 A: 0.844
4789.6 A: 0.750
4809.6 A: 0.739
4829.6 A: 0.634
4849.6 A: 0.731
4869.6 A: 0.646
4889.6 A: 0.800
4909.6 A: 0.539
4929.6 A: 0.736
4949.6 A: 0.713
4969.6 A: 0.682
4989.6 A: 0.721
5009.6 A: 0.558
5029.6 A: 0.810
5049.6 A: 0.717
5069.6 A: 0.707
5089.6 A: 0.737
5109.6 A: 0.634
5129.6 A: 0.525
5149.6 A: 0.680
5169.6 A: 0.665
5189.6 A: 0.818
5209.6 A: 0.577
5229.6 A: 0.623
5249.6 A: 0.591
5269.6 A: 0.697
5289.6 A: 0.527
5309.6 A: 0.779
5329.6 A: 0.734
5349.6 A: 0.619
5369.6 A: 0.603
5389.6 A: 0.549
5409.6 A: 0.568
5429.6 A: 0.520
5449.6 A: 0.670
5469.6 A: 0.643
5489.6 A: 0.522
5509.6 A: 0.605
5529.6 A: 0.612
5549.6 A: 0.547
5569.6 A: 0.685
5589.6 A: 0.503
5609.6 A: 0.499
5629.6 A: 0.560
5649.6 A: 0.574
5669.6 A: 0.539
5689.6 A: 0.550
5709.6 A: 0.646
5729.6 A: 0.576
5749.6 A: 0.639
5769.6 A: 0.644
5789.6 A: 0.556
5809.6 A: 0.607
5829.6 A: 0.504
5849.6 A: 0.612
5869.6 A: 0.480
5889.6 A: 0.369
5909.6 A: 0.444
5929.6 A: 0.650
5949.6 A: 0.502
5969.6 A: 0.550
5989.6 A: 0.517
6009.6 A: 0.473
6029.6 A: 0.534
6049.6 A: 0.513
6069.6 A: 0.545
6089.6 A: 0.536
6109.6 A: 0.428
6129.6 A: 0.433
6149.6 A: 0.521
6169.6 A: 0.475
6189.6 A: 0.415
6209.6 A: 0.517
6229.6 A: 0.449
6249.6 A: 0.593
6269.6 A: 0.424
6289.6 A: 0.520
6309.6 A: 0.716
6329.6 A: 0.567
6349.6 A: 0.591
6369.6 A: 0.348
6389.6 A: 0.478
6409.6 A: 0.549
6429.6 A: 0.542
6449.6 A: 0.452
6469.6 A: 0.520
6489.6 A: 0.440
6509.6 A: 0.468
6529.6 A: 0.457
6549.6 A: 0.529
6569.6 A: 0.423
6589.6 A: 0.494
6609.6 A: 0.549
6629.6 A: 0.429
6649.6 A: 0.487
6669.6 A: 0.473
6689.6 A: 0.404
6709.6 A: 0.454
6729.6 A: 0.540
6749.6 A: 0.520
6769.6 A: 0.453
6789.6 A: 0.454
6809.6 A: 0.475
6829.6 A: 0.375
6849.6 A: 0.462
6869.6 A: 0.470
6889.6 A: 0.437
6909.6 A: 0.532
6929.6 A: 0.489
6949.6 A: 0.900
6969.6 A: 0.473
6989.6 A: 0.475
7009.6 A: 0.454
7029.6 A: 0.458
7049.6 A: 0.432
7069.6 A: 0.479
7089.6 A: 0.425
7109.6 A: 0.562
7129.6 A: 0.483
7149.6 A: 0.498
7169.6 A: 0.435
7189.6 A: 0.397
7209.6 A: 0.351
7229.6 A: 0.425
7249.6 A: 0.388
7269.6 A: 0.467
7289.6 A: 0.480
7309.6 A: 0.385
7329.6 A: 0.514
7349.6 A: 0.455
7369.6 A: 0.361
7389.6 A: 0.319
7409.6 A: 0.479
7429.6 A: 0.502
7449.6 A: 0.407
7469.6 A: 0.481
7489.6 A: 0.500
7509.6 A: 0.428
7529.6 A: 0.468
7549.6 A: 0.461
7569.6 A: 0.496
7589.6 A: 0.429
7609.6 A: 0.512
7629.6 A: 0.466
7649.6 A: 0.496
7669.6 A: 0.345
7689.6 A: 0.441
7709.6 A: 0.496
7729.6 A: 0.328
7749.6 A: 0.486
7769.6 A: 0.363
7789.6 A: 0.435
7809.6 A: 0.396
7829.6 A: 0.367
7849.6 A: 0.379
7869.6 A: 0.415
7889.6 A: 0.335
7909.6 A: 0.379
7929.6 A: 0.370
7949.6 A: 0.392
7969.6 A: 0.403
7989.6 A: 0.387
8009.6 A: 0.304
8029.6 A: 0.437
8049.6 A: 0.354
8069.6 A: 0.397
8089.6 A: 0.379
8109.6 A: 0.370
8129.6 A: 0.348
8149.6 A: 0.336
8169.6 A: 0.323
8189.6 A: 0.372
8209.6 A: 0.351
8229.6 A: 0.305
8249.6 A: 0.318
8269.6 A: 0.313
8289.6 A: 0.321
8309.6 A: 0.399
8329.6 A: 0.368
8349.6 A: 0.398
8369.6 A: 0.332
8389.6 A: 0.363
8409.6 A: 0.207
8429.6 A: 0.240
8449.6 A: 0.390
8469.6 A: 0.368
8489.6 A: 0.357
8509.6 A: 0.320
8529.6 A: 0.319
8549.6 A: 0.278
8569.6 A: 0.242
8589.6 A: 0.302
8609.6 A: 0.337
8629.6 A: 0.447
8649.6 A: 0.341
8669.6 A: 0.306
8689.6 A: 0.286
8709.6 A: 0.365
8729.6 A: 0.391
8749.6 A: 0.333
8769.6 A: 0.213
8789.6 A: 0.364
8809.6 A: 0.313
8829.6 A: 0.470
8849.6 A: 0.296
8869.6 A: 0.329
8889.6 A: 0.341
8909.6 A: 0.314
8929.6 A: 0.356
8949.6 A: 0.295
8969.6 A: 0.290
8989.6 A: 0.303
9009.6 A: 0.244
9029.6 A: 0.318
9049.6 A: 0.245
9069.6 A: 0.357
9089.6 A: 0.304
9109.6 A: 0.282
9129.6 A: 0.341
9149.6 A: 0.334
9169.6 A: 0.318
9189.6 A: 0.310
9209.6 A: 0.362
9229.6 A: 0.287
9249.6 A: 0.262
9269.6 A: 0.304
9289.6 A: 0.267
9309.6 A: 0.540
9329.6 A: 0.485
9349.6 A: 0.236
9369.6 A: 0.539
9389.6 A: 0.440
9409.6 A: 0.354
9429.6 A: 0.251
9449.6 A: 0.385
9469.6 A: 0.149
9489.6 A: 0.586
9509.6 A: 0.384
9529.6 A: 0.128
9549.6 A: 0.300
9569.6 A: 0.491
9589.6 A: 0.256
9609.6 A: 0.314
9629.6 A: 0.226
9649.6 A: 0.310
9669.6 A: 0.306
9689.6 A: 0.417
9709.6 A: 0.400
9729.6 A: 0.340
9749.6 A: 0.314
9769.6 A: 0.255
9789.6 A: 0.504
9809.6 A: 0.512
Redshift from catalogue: 0.059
